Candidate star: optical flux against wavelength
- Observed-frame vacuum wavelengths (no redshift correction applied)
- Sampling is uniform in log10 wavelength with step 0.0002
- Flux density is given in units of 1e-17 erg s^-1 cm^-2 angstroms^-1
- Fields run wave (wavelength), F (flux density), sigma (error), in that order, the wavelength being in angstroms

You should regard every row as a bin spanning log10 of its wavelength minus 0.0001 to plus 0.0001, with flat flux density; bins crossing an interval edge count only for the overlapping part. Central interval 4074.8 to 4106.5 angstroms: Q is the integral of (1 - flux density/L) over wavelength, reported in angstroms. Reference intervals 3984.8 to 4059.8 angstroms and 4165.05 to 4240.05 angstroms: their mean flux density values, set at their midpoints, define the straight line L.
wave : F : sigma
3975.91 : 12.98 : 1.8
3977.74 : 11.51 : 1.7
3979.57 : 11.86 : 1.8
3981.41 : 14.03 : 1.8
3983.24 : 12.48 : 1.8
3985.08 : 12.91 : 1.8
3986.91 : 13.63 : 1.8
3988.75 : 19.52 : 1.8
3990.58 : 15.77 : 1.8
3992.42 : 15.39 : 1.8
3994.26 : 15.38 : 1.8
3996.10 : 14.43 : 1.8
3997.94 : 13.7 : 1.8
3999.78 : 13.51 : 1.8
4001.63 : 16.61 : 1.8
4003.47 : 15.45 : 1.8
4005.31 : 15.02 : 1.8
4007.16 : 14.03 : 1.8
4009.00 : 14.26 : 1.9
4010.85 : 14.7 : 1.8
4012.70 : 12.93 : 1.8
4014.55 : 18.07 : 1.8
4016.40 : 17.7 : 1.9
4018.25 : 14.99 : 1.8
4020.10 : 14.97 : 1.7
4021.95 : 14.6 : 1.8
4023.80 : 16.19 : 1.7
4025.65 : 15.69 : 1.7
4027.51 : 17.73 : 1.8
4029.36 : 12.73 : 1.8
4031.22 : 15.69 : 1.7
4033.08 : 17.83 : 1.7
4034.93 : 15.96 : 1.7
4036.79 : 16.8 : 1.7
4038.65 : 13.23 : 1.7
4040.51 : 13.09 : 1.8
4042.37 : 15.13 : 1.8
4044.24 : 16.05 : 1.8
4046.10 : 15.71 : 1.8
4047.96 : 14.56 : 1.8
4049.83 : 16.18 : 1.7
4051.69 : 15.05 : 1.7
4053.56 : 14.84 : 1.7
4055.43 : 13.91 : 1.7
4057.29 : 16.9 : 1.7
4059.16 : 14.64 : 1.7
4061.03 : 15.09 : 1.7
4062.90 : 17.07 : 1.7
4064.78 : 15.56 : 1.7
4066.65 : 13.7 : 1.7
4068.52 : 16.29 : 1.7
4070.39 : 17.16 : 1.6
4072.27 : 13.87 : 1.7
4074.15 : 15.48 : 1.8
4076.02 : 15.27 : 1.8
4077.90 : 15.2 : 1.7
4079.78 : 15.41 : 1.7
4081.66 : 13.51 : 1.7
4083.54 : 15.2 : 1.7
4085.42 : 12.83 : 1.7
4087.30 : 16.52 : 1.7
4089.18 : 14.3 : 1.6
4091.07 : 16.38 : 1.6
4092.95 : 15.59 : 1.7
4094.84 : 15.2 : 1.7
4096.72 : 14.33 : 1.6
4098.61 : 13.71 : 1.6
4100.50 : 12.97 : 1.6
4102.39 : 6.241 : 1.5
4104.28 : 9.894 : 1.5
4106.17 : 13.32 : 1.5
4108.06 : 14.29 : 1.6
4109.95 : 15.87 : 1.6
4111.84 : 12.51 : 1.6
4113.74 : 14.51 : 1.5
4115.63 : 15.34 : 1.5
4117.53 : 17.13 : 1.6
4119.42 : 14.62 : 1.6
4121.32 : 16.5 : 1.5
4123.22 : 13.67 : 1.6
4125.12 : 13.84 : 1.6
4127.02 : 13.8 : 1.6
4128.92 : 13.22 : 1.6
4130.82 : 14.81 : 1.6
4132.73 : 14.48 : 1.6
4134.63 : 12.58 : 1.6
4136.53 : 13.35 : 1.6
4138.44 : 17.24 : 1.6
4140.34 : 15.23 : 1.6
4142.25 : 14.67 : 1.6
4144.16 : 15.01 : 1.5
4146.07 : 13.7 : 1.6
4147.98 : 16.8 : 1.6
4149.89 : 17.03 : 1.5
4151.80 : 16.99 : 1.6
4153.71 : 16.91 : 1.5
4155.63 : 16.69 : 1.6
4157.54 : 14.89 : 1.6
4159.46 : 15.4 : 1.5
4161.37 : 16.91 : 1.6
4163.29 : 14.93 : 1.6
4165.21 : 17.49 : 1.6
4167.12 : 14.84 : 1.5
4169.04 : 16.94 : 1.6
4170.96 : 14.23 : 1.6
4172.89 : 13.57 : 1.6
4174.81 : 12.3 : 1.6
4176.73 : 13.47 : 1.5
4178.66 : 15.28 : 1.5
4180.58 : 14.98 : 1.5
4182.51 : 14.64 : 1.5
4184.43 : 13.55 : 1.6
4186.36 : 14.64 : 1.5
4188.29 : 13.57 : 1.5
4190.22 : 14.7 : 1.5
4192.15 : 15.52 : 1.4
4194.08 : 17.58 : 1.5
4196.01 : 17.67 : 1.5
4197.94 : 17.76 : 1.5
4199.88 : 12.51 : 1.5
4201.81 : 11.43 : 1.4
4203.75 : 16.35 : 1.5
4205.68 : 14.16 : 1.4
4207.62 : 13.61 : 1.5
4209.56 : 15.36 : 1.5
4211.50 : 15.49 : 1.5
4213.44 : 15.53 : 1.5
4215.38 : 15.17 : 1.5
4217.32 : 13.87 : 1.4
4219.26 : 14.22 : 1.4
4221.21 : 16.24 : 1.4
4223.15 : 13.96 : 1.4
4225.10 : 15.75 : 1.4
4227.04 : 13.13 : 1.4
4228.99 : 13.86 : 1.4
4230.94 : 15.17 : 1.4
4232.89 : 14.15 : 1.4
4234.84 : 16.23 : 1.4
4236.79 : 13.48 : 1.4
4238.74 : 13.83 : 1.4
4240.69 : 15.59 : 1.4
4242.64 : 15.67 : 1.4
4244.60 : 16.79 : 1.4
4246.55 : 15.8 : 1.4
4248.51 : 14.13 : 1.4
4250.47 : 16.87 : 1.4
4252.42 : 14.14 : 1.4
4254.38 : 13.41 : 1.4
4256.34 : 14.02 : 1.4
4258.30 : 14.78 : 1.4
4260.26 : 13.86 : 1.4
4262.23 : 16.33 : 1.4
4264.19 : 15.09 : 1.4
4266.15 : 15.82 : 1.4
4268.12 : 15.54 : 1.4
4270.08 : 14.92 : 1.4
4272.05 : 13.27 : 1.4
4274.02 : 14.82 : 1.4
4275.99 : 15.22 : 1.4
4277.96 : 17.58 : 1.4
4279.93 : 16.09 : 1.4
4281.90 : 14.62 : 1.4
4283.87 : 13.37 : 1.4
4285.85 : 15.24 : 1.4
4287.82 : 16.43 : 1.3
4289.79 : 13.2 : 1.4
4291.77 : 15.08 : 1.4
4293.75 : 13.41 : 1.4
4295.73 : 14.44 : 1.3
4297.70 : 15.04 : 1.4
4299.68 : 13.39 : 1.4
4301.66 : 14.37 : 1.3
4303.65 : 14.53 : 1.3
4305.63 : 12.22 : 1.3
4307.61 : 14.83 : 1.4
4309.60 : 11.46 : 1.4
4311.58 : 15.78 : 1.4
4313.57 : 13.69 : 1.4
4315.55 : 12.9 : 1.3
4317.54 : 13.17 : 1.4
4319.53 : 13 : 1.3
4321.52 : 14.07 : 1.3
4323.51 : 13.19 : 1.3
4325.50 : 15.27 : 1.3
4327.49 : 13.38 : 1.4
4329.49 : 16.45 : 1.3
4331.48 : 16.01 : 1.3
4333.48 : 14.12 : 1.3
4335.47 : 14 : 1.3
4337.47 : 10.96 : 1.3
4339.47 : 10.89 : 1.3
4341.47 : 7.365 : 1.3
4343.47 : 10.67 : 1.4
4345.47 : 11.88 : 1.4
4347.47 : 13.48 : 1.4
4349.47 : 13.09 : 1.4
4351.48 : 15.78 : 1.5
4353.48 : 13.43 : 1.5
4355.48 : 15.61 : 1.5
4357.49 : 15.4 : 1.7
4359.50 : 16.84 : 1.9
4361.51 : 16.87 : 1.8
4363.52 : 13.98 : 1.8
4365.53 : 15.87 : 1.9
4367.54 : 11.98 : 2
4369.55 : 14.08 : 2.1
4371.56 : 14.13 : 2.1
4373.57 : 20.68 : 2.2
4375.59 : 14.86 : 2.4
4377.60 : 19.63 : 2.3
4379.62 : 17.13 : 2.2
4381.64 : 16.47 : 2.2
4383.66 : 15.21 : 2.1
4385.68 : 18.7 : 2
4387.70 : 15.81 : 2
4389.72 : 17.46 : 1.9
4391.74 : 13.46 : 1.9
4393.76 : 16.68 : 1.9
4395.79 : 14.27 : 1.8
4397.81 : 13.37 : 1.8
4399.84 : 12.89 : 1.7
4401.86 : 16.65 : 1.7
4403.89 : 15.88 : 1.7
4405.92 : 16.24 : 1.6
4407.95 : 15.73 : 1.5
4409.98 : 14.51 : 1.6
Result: 2.49 angstroms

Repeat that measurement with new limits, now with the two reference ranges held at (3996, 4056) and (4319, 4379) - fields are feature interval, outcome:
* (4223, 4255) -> -0.6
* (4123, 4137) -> 1.1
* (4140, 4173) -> -2.0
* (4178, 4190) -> 0.3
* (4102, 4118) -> 1.7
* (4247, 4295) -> -1.3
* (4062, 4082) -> -0.4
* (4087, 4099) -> -0.1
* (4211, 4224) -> -0.2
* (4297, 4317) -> 0.8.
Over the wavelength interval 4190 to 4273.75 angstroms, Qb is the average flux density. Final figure 14.9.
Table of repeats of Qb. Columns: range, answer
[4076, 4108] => 13.8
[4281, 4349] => 13.6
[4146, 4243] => 15.1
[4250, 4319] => 14.5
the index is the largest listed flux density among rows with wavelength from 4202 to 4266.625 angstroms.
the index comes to 16.87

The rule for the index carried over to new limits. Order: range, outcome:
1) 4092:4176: 17.49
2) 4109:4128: 17.13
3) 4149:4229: 17.76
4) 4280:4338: 16.45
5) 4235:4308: 17.58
